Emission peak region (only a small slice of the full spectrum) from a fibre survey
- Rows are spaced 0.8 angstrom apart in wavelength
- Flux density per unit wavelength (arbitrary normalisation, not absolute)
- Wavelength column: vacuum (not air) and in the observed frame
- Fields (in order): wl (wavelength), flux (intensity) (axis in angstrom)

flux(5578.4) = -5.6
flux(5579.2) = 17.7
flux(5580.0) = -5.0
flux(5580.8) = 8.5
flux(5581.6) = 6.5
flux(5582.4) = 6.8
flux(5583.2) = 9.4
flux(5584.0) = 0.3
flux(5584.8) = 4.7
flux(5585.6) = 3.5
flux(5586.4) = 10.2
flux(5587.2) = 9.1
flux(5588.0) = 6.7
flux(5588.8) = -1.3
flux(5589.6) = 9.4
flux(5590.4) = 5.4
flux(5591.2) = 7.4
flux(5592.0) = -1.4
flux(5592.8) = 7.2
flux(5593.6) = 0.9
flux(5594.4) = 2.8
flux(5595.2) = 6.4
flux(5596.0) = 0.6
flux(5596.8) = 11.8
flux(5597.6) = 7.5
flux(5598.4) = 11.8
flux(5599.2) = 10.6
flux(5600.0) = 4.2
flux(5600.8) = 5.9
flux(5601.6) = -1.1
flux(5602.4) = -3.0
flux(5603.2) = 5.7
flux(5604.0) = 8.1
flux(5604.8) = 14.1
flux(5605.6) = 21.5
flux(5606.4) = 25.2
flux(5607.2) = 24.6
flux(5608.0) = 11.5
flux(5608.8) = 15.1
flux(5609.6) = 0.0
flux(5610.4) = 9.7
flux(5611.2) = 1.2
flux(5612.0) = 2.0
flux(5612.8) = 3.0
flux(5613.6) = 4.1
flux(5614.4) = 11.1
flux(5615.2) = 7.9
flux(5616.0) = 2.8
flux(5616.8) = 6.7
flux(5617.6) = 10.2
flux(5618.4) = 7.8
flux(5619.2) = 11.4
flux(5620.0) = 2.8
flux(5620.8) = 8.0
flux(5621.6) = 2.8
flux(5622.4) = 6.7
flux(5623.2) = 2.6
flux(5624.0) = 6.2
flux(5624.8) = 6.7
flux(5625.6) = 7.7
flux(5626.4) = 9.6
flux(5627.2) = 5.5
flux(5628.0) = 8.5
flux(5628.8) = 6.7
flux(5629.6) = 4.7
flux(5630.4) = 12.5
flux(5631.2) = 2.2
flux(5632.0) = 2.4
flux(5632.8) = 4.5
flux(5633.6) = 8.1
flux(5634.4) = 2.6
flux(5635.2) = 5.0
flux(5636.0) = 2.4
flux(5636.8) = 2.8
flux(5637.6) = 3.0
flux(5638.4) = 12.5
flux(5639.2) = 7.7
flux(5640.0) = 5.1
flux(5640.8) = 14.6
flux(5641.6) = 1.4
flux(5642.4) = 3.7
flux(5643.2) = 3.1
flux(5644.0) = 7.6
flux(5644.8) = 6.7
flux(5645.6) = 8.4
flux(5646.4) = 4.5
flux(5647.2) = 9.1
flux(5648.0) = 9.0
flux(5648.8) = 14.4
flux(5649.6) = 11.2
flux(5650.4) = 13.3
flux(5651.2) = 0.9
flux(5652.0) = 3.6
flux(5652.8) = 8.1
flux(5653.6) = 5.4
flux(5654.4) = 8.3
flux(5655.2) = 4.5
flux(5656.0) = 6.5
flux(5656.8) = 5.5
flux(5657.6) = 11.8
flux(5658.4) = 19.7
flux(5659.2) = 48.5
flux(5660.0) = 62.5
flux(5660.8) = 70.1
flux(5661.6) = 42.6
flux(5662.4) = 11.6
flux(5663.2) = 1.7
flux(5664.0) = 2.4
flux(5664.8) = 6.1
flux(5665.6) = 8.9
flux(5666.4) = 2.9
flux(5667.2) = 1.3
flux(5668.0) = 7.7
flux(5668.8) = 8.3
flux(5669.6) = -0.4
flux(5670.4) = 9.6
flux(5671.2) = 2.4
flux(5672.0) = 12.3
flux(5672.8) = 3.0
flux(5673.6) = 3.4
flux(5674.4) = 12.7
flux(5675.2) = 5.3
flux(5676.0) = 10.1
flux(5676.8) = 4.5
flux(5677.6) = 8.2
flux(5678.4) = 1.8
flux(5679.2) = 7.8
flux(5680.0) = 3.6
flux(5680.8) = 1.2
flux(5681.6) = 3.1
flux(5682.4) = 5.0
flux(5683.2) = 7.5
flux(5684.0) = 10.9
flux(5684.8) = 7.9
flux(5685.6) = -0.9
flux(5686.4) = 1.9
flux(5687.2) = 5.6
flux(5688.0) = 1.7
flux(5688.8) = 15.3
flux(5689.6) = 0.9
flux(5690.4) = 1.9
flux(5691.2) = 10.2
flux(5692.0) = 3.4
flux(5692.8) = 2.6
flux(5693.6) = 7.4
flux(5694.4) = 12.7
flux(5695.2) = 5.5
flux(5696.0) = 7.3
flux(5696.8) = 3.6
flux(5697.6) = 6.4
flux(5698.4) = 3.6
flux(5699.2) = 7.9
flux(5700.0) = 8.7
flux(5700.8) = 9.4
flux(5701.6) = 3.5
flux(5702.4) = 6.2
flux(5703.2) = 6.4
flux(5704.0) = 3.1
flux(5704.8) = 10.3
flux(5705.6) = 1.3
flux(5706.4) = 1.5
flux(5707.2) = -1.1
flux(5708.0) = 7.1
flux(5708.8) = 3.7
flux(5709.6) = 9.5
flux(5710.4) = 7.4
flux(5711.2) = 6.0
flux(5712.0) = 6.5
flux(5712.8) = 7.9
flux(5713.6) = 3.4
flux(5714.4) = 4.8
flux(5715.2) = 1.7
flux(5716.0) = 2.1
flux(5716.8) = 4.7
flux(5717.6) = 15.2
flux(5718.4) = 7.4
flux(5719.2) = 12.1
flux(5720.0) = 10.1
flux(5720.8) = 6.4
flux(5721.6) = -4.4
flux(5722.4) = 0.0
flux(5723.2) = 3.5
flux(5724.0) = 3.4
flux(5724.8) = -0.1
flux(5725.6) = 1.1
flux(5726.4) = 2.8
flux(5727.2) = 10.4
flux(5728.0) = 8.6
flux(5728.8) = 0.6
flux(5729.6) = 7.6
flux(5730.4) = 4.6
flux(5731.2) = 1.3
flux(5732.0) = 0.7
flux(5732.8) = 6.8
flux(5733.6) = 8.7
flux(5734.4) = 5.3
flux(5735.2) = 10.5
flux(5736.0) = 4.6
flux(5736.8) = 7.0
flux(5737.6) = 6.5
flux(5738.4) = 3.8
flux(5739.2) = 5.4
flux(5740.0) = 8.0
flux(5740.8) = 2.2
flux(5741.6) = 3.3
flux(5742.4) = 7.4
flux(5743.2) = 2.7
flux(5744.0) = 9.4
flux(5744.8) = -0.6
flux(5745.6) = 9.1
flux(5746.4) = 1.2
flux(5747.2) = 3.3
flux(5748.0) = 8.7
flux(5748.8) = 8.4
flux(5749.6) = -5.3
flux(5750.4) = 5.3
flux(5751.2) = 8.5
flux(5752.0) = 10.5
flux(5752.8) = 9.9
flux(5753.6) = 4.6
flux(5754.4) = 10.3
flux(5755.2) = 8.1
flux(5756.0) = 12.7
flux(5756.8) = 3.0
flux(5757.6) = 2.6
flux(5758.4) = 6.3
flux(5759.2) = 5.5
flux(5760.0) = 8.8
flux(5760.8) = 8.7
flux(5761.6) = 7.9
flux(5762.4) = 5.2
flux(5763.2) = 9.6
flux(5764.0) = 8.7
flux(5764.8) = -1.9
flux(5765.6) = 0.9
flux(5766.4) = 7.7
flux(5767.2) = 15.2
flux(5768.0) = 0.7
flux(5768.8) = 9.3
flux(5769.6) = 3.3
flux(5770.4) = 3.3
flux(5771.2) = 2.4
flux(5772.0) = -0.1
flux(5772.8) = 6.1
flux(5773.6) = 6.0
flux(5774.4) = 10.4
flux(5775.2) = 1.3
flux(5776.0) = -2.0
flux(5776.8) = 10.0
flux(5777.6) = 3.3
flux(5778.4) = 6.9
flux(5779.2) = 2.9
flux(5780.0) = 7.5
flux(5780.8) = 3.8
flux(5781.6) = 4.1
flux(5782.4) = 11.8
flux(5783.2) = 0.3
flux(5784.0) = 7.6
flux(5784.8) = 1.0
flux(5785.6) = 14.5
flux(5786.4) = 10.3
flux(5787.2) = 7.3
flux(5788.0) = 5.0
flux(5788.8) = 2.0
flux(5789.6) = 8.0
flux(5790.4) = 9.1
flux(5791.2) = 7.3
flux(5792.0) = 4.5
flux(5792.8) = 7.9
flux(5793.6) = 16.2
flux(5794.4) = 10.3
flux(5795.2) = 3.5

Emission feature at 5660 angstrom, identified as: [O III] 5007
